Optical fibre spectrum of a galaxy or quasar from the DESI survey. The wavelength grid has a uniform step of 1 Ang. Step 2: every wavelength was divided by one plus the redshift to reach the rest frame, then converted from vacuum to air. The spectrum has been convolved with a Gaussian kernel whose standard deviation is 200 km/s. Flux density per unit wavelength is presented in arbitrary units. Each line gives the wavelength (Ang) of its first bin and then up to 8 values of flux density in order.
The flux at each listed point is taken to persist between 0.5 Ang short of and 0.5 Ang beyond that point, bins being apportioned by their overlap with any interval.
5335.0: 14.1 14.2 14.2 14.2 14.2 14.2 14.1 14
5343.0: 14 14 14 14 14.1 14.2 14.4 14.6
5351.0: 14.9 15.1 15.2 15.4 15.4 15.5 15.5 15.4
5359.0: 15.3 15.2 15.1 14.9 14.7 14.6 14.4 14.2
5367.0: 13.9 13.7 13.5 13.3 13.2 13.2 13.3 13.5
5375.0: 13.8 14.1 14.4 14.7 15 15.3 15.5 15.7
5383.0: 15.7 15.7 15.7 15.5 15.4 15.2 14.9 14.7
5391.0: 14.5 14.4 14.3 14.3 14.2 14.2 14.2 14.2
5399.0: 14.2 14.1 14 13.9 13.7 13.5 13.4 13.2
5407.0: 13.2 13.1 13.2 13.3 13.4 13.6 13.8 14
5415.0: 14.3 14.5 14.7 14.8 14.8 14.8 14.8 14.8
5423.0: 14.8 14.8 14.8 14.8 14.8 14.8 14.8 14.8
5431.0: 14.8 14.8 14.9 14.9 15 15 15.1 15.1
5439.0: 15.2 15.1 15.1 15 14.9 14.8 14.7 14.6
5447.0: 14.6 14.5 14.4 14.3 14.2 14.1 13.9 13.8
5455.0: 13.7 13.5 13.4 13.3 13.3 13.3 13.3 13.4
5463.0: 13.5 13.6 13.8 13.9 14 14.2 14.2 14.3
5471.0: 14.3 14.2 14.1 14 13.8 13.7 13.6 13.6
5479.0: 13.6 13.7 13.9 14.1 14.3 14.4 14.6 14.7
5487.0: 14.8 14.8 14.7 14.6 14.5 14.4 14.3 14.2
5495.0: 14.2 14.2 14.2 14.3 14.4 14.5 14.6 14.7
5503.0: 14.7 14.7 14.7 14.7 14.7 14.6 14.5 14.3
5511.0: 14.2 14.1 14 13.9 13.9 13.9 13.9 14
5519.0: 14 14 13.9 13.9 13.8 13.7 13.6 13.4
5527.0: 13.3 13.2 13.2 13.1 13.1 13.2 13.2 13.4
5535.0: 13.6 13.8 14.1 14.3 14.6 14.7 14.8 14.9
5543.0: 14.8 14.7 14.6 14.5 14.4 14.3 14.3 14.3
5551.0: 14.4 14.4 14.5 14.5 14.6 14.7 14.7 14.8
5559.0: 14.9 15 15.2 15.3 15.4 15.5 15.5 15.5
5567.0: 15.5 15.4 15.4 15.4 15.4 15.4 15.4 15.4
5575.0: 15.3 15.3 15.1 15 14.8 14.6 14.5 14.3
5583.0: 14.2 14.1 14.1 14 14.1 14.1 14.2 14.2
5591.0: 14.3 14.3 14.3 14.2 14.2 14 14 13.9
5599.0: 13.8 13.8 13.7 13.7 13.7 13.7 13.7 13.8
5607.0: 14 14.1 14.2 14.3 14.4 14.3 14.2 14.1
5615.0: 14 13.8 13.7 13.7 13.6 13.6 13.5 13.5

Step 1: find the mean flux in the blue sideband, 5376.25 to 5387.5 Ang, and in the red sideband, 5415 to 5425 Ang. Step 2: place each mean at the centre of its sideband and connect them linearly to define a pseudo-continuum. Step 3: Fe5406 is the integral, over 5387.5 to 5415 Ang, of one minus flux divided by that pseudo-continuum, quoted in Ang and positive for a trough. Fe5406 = 1.94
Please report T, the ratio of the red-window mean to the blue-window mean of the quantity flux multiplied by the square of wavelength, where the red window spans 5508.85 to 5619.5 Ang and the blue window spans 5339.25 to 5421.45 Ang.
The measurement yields 1.06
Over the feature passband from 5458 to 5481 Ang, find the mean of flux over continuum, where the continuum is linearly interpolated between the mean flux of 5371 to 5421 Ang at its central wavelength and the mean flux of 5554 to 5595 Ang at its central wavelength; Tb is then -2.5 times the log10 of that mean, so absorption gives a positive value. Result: 0.056 mag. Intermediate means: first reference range 14.3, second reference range 14.8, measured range 13.8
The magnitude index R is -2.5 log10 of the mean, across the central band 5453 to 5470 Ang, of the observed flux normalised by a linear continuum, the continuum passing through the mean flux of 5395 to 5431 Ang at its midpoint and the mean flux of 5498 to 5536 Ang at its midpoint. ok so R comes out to 0.03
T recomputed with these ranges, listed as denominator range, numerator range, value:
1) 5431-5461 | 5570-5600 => 1.06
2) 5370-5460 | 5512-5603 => 1.05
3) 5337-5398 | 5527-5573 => 1.07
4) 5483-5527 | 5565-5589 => 1.07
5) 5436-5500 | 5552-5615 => 1.07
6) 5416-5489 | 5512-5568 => 1.03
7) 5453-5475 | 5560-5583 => 1.15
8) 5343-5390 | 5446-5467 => 0.97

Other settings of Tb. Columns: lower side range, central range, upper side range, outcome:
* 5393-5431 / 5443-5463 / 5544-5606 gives 0.02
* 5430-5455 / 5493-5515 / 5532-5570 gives 0.02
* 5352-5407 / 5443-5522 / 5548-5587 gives 0.04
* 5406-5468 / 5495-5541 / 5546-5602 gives 0.04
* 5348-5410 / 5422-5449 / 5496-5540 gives -0.04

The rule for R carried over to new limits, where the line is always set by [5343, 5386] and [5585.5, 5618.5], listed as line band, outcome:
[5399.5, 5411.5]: 0.08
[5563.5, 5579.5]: -0.09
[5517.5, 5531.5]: 0.05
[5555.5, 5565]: -0.07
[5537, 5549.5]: -0.03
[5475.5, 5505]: 0.00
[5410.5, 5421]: 0.01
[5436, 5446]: -0.04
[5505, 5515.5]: -0.01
